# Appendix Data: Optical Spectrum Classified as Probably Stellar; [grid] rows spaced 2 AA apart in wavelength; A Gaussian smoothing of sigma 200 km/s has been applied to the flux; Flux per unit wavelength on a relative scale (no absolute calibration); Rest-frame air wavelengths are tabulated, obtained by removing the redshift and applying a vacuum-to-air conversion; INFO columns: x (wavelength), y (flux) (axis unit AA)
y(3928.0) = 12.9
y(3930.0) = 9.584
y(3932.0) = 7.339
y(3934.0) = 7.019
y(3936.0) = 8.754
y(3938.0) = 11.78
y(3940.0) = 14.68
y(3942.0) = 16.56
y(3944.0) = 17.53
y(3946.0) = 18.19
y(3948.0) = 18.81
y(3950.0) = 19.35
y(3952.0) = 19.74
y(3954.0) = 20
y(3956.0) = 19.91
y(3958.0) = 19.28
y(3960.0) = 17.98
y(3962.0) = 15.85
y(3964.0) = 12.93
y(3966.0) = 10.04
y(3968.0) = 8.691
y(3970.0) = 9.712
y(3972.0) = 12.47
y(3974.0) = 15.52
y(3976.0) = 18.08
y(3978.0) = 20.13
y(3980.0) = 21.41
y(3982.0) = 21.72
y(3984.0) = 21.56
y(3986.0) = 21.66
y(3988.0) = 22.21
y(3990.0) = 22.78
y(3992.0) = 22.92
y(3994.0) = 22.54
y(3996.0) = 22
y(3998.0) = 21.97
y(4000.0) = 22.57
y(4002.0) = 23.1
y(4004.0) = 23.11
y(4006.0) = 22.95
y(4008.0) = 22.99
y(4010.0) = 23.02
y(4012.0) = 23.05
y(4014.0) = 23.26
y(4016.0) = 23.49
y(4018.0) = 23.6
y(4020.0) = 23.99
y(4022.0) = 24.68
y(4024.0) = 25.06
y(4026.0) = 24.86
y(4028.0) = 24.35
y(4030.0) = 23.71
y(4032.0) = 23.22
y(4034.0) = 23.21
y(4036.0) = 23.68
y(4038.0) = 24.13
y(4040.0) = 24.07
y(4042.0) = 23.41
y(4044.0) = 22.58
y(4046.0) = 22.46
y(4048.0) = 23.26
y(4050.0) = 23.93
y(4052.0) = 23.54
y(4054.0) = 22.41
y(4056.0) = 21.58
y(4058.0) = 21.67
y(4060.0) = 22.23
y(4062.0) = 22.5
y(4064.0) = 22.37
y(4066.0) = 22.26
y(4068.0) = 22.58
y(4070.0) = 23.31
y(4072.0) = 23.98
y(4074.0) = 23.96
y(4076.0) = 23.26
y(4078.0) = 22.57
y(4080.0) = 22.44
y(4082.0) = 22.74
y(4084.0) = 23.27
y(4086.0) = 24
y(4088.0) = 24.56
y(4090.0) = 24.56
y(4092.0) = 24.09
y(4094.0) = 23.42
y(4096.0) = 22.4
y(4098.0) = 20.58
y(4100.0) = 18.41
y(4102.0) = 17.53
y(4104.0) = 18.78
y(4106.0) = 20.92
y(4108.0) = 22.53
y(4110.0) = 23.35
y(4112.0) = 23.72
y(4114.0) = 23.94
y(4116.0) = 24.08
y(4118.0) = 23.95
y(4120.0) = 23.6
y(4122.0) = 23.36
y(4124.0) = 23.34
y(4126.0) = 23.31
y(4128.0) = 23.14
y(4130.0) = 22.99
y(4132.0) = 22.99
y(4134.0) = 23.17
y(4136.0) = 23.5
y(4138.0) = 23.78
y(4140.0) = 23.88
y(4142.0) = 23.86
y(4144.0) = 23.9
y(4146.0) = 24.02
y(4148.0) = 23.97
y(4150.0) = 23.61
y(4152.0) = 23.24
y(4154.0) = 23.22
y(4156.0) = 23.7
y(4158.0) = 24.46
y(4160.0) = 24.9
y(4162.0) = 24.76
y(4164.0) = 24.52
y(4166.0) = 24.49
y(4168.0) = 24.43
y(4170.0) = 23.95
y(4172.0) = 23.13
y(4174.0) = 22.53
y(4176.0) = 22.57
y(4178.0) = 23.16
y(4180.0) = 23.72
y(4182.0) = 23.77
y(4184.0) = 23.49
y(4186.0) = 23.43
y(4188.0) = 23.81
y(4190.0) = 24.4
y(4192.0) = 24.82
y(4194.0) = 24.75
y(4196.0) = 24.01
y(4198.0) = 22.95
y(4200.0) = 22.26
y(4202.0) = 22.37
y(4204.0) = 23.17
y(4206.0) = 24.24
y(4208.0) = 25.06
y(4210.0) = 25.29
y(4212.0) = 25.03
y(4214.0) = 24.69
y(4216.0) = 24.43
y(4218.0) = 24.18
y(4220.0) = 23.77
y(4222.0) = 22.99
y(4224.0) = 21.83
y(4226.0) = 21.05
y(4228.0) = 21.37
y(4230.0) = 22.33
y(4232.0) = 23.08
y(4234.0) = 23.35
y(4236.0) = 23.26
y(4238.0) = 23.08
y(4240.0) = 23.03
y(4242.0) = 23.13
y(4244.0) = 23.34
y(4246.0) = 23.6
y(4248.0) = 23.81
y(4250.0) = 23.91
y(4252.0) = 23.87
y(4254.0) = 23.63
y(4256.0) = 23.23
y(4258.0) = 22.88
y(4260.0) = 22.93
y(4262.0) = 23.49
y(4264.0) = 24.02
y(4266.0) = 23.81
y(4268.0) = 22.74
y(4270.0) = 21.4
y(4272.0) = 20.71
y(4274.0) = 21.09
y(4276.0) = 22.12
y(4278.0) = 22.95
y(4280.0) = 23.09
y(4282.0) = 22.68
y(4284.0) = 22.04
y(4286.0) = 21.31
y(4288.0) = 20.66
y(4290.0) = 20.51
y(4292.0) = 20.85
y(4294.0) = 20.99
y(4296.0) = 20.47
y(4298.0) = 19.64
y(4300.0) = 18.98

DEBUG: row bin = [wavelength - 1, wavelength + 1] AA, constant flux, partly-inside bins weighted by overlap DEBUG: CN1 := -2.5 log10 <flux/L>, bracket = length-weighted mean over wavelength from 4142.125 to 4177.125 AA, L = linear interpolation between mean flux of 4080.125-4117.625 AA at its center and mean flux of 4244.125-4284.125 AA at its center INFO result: -0.058 mag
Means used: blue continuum 22.4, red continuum 22.9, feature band 23.8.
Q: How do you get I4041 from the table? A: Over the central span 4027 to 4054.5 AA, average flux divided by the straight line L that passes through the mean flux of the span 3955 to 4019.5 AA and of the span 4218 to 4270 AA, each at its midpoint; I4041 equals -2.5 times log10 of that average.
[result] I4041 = -0.15 mag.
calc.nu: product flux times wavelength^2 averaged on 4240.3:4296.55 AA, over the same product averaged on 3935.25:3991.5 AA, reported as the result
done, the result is 1.52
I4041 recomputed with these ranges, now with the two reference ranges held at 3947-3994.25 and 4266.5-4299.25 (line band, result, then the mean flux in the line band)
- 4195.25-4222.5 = -0.16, 23.9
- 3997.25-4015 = -0.23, 22.9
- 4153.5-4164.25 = -0.20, 24.3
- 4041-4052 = -0.22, 23.2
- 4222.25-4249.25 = -0.09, 22.8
